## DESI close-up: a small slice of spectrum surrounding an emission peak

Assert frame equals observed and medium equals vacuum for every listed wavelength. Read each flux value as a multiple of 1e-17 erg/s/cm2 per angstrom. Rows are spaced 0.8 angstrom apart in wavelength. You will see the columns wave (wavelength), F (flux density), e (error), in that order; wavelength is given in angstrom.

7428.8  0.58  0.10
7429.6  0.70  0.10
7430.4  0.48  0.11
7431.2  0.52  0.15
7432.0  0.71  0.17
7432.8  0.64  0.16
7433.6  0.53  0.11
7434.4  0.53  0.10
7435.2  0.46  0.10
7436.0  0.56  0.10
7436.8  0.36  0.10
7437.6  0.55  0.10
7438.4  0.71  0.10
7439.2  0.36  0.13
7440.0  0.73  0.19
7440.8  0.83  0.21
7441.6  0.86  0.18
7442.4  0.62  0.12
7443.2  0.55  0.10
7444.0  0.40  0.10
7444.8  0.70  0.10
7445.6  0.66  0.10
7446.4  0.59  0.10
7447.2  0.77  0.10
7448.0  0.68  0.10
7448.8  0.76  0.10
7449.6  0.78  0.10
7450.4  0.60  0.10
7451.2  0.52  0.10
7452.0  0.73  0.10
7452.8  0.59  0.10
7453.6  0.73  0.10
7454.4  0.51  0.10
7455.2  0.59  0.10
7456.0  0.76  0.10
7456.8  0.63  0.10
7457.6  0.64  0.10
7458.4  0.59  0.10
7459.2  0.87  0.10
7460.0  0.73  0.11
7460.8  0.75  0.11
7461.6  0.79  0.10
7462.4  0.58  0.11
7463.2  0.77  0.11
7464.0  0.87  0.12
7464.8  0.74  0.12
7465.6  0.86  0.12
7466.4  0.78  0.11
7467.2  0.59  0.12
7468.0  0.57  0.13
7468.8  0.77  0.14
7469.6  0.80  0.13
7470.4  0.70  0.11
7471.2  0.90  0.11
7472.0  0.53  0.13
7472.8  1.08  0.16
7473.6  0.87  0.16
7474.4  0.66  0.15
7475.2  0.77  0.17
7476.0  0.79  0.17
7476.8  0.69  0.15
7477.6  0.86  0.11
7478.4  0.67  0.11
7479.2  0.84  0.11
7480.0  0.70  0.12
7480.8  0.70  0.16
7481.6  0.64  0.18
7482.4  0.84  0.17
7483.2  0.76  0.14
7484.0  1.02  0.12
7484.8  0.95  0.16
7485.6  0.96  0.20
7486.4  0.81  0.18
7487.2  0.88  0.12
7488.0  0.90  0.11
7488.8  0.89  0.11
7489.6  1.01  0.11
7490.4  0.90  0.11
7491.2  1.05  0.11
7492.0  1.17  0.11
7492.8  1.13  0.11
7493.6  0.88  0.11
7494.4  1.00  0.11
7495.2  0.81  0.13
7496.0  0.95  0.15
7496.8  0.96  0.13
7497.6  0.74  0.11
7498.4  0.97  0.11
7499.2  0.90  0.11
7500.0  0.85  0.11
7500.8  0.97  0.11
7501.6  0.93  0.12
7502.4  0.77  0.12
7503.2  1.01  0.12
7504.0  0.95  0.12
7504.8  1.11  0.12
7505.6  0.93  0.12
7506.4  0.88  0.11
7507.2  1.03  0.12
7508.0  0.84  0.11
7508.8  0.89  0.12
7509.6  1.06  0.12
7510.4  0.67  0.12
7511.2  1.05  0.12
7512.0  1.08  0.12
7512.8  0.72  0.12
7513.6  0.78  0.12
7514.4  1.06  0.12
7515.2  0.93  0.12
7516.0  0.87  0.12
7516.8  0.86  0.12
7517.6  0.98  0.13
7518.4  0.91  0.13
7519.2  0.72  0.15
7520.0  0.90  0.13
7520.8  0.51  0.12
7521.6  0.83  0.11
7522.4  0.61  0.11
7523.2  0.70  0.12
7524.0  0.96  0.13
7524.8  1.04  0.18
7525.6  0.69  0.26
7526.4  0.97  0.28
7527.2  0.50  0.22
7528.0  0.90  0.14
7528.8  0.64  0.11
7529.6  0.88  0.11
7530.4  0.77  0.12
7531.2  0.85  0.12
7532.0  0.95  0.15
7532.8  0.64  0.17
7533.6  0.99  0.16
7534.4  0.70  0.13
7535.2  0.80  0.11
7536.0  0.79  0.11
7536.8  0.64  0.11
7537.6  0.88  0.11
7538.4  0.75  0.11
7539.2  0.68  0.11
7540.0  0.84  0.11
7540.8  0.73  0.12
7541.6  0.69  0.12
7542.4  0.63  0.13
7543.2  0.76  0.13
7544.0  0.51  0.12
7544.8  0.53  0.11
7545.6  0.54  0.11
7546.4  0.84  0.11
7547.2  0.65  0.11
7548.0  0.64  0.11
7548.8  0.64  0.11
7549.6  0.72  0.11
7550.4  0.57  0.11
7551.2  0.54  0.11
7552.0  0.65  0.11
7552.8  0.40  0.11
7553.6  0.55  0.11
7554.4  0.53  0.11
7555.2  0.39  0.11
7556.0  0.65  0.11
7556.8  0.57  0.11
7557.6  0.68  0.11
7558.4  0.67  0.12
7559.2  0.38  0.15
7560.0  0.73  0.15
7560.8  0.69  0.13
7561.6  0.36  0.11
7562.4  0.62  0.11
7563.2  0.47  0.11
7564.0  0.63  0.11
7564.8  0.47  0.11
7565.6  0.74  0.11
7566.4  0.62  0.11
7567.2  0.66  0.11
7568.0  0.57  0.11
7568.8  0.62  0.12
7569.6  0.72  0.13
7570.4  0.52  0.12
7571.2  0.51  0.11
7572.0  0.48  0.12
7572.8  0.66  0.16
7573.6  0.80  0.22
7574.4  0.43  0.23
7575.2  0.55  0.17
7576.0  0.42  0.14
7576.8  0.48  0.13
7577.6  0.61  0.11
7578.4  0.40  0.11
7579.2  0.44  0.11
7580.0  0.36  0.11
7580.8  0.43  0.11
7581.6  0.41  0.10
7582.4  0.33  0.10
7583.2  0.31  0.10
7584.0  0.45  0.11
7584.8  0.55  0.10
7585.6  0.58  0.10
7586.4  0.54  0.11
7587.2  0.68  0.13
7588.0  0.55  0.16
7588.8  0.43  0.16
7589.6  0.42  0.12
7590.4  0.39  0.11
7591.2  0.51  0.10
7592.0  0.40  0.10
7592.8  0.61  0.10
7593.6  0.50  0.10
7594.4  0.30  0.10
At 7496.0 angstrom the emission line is Mg II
